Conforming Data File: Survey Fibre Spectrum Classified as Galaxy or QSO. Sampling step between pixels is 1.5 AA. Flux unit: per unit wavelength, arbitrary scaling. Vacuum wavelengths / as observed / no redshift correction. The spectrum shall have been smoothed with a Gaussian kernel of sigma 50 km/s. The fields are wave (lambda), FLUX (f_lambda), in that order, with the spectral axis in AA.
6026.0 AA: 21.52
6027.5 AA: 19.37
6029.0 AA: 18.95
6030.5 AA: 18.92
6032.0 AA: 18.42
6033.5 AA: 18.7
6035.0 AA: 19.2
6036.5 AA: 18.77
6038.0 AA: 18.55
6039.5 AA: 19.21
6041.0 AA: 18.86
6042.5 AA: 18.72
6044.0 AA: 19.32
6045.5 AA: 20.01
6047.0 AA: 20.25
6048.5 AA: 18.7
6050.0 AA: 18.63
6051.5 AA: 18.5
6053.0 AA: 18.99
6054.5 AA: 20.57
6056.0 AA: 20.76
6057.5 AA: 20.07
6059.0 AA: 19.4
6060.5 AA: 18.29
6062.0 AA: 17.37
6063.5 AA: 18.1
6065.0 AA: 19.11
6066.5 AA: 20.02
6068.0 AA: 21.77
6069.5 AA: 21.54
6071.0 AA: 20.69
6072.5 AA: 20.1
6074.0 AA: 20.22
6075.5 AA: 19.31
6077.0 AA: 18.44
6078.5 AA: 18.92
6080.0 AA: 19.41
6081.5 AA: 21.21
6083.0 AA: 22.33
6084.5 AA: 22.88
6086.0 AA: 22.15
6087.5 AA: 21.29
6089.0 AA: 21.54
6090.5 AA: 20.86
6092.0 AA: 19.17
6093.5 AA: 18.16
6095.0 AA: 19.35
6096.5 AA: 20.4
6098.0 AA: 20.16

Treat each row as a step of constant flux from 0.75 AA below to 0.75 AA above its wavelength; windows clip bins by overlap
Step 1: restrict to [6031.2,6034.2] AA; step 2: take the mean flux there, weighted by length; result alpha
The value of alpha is 18.6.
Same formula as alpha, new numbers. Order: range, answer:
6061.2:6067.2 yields 18.6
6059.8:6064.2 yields 17.9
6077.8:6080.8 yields 19.2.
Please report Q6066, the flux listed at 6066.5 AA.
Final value 20.02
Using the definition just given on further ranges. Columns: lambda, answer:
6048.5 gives 18.7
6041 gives 18.86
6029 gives 18.95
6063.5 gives 18.1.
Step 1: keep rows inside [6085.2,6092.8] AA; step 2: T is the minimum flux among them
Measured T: 19.17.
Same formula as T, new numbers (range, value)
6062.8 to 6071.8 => 18.1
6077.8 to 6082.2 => 18.92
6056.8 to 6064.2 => 17.37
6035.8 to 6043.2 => 18.55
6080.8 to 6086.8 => 21.21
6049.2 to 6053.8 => 18.5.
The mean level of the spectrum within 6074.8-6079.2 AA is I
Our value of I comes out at 18.9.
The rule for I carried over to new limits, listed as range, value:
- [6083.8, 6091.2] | 21.7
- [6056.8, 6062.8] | 18.8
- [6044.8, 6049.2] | 19.7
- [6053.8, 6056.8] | 20.7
